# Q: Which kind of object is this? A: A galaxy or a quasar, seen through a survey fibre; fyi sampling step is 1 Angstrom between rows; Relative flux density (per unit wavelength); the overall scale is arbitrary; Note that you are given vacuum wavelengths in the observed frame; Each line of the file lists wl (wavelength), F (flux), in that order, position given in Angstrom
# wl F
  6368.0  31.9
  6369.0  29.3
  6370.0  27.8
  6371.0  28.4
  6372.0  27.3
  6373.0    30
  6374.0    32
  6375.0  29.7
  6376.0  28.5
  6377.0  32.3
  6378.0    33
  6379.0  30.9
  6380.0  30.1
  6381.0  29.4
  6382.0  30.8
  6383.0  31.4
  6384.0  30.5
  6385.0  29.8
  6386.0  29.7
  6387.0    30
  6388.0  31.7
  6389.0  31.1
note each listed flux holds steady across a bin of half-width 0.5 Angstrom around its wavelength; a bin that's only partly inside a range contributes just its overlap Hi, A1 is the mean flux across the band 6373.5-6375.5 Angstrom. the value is 30.9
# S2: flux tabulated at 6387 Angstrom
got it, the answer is 30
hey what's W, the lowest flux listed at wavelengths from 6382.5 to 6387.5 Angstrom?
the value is 29.7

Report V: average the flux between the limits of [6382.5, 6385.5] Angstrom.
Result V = 30.6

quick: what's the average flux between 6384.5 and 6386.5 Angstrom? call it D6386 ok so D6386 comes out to 29.8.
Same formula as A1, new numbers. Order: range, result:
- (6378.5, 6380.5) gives 30.5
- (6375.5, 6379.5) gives 31.2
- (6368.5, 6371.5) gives 28.5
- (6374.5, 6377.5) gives 30.2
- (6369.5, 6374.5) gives 29.1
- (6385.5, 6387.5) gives 29.9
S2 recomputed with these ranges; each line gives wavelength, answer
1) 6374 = 32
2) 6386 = 29.7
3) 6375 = 29.7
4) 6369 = 29.3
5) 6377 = 32.3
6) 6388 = 31.7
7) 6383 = 31.4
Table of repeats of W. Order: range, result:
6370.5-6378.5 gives 27.3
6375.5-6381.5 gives 28.5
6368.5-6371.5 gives 27.8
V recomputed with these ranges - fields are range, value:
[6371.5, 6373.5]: 28.6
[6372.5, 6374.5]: 31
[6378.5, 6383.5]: 30.5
